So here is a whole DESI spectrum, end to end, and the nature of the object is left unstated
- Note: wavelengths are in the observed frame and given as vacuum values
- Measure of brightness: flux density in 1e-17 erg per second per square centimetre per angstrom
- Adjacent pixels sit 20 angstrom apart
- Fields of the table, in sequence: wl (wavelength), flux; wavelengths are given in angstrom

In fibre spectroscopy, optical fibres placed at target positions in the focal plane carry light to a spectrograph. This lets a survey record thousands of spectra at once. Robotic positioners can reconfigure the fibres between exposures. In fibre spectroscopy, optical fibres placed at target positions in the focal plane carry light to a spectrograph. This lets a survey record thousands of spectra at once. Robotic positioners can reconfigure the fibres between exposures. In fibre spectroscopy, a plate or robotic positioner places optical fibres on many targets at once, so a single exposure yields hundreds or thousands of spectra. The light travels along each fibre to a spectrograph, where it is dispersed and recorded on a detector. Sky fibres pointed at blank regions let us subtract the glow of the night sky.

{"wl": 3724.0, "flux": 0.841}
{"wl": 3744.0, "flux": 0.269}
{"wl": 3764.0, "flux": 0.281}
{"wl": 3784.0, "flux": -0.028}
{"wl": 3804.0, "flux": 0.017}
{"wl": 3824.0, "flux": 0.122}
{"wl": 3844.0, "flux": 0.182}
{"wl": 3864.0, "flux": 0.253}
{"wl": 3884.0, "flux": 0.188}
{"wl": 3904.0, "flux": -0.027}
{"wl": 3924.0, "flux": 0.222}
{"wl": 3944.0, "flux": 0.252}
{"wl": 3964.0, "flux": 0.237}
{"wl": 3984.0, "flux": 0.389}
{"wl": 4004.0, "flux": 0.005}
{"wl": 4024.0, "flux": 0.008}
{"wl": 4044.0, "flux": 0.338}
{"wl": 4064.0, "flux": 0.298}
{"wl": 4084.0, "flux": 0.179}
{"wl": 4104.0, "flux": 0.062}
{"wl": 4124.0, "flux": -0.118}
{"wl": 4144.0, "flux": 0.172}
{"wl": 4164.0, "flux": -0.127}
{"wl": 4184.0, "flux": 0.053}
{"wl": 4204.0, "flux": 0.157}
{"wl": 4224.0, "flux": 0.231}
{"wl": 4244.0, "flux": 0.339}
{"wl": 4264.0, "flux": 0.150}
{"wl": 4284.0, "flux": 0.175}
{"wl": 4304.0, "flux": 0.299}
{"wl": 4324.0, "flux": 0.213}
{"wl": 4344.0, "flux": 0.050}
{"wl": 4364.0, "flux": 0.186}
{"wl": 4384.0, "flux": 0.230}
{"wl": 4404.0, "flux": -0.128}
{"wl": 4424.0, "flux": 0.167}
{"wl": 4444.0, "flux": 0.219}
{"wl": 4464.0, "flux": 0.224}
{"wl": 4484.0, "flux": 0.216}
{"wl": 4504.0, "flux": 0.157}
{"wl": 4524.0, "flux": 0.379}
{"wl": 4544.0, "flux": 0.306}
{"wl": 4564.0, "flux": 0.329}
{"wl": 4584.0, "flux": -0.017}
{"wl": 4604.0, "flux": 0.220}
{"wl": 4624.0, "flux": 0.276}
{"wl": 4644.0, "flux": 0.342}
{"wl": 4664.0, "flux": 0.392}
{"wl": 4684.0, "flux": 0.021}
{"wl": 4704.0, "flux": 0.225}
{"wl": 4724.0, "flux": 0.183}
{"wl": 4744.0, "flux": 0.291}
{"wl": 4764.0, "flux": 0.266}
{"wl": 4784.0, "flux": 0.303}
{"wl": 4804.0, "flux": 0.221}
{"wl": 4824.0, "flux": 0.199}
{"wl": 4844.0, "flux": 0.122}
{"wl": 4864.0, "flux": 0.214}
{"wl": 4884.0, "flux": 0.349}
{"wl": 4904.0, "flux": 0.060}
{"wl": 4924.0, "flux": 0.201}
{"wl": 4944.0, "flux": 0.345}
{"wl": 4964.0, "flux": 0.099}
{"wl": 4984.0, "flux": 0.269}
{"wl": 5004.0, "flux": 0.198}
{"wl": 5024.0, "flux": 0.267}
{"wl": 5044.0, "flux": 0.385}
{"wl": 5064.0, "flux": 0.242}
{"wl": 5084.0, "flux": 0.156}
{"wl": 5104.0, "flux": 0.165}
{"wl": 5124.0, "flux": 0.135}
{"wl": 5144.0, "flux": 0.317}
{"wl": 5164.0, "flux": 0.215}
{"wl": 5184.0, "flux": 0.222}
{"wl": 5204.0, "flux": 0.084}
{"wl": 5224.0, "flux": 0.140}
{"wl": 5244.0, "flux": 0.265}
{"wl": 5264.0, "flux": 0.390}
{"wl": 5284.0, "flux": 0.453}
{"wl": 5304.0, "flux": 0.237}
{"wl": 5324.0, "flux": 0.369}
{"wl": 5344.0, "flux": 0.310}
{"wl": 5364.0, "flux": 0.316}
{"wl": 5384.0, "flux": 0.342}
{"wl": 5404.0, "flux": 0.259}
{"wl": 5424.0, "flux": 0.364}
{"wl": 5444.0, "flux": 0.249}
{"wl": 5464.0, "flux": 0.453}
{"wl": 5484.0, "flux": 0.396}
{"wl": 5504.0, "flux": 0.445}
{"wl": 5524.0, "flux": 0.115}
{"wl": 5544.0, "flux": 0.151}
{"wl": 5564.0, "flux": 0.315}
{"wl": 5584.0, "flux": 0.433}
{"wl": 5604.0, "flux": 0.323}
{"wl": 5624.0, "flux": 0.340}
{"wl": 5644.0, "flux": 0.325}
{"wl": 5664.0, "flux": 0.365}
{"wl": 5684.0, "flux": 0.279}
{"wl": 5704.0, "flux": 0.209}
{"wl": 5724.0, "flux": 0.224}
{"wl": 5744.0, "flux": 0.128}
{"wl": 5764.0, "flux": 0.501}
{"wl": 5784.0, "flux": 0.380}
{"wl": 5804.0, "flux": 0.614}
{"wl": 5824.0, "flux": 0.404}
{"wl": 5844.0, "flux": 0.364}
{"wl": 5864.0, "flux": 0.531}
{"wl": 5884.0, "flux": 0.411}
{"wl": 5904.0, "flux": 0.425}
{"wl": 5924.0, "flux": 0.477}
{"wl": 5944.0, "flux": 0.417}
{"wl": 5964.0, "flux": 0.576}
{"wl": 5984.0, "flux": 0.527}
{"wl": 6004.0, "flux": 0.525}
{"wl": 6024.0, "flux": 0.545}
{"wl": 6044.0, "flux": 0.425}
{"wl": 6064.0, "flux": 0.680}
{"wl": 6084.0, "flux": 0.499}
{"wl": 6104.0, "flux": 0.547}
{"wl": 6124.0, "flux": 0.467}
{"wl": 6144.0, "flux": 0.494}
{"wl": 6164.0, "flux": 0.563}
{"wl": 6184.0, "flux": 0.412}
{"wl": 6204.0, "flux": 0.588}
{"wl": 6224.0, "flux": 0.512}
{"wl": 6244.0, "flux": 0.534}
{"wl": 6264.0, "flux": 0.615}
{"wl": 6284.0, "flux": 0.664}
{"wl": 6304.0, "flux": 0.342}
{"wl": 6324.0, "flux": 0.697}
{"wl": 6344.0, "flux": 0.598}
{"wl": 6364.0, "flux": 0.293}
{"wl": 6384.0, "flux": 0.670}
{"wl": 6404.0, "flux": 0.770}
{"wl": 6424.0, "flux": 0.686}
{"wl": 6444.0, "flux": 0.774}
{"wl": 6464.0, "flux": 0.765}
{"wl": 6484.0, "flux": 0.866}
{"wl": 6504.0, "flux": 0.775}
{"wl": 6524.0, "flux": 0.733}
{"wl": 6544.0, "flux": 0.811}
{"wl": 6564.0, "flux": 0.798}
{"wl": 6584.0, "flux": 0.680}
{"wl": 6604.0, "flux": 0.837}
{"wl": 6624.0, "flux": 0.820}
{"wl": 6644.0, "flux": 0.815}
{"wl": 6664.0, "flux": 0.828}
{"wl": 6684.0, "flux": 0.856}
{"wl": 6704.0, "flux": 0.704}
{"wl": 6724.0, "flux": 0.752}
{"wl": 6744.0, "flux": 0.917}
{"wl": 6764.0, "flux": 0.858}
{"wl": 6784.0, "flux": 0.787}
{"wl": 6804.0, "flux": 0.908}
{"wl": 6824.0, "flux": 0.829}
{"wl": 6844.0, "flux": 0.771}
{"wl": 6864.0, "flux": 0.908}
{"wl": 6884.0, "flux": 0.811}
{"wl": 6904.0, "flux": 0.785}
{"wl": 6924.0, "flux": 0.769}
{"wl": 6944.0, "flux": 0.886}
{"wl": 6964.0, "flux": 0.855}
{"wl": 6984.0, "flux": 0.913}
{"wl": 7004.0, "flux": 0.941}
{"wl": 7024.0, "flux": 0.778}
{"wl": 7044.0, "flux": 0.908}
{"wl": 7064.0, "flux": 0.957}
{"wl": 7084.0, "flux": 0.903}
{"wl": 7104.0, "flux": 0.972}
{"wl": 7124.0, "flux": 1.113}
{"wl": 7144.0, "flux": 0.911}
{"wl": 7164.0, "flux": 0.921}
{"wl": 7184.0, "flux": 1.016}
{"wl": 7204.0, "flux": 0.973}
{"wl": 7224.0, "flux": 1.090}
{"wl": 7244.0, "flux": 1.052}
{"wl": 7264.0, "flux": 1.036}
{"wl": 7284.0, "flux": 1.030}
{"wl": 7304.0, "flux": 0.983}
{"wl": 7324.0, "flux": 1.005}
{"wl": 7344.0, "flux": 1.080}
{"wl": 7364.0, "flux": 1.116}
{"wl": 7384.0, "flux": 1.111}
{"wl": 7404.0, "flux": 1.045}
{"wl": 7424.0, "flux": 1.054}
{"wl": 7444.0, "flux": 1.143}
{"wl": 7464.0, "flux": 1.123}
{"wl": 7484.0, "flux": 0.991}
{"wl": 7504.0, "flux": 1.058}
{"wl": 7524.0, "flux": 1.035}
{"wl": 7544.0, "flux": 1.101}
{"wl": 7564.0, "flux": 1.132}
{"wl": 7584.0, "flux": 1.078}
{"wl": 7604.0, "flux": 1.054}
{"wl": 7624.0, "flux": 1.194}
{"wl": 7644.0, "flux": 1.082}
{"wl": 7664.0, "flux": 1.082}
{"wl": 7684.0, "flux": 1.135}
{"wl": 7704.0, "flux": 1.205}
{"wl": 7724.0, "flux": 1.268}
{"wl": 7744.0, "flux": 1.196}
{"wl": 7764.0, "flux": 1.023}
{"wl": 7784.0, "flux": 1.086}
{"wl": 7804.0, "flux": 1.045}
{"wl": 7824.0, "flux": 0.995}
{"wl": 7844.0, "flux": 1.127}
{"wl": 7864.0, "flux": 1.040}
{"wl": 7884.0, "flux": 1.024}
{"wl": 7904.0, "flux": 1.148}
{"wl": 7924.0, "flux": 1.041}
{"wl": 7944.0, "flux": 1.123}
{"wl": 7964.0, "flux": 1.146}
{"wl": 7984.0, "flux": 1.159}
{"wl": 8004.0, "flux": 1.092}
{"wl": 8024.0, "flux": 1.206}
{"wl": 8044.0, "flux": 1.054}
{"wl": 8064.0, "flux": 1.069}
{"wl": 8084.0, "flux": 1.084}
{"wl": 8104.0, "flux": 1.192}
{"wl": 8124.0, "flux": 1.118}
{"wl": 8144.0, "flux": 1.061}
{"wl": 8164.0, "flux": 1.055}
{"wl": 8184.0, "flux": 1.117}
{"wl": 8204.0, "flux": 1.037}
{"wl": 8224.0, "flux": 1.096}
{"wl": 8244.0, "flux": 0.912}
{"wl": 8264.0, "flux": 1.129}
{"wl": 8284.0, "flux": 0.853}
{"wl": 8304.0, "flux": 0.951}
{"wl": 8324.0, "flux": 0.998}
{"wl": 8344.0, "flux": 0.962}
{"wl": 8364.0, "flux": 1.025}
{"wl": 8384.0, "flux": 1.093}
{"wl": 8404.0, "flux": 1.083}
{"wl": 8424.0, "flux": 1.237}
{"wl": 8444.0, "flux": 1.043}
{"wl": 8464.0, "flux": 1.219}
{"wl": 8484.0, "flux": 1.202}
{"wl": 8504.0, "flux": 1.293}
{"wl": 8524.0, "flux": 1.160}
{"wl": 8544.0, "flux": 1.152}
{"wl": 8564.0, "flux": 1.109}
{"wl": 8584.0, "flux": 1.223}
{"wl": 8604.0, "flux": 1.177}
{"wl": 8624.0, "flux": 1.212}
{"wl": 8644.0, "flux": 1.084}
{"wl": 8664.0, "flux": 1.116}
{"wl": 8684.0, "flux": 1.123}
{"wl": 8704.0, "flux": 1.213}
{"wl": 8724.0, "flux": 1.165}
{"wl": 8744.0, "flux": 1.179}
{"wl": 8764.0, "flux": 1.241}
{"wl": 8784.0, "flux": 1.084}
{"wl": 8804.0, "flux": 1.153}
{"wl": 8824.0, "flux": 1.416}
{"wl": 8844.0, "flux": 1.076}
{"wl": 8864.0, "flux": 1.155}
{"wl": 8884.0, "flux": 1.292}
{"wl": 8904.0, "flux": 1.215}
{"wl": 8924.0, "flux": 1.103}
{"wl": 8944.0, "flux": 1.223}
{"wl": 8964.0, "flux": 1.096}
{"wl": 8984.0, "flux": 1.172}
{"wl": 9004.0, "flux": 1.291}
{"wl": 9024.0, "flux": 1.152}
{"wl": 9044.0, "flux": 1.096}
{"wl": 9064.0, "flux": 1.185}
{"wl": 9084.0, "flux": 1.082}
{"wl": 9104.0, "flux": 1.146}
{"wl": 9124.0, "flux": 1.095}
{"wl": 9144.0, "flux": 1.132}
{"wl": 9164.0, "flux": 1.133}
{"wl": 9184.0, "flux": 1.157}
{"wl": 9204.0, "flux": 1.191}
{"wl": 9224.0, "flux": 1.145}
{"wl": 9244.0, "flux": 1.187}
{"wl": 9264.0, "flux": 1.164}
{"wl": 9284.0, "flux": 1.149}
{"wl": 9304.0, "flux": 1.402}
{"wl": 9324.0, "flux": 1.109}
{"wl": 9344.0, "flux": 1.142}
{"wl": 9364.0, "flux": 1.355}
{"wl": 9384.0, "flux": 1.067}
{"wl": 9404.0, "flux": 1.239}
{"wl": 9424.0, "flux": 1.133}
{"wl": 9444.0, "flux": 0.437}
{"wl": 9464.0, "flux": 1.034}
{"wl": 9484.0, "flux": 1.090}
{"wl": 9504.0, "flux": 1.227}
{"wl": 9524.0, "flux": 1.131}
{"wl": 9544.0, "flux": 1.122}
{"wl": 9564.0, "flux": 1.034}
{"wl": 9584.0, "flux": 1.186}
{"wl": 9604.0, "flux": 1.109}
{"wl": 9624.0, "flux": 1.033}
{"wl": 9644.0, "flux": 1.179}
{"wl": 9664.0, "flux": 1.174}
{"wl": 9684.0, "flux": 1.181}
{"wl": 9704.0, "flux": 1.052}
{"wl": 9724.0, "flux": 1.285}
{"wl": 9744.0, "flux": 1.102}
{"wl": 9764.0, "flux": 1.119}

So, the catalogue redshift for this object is 0.603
